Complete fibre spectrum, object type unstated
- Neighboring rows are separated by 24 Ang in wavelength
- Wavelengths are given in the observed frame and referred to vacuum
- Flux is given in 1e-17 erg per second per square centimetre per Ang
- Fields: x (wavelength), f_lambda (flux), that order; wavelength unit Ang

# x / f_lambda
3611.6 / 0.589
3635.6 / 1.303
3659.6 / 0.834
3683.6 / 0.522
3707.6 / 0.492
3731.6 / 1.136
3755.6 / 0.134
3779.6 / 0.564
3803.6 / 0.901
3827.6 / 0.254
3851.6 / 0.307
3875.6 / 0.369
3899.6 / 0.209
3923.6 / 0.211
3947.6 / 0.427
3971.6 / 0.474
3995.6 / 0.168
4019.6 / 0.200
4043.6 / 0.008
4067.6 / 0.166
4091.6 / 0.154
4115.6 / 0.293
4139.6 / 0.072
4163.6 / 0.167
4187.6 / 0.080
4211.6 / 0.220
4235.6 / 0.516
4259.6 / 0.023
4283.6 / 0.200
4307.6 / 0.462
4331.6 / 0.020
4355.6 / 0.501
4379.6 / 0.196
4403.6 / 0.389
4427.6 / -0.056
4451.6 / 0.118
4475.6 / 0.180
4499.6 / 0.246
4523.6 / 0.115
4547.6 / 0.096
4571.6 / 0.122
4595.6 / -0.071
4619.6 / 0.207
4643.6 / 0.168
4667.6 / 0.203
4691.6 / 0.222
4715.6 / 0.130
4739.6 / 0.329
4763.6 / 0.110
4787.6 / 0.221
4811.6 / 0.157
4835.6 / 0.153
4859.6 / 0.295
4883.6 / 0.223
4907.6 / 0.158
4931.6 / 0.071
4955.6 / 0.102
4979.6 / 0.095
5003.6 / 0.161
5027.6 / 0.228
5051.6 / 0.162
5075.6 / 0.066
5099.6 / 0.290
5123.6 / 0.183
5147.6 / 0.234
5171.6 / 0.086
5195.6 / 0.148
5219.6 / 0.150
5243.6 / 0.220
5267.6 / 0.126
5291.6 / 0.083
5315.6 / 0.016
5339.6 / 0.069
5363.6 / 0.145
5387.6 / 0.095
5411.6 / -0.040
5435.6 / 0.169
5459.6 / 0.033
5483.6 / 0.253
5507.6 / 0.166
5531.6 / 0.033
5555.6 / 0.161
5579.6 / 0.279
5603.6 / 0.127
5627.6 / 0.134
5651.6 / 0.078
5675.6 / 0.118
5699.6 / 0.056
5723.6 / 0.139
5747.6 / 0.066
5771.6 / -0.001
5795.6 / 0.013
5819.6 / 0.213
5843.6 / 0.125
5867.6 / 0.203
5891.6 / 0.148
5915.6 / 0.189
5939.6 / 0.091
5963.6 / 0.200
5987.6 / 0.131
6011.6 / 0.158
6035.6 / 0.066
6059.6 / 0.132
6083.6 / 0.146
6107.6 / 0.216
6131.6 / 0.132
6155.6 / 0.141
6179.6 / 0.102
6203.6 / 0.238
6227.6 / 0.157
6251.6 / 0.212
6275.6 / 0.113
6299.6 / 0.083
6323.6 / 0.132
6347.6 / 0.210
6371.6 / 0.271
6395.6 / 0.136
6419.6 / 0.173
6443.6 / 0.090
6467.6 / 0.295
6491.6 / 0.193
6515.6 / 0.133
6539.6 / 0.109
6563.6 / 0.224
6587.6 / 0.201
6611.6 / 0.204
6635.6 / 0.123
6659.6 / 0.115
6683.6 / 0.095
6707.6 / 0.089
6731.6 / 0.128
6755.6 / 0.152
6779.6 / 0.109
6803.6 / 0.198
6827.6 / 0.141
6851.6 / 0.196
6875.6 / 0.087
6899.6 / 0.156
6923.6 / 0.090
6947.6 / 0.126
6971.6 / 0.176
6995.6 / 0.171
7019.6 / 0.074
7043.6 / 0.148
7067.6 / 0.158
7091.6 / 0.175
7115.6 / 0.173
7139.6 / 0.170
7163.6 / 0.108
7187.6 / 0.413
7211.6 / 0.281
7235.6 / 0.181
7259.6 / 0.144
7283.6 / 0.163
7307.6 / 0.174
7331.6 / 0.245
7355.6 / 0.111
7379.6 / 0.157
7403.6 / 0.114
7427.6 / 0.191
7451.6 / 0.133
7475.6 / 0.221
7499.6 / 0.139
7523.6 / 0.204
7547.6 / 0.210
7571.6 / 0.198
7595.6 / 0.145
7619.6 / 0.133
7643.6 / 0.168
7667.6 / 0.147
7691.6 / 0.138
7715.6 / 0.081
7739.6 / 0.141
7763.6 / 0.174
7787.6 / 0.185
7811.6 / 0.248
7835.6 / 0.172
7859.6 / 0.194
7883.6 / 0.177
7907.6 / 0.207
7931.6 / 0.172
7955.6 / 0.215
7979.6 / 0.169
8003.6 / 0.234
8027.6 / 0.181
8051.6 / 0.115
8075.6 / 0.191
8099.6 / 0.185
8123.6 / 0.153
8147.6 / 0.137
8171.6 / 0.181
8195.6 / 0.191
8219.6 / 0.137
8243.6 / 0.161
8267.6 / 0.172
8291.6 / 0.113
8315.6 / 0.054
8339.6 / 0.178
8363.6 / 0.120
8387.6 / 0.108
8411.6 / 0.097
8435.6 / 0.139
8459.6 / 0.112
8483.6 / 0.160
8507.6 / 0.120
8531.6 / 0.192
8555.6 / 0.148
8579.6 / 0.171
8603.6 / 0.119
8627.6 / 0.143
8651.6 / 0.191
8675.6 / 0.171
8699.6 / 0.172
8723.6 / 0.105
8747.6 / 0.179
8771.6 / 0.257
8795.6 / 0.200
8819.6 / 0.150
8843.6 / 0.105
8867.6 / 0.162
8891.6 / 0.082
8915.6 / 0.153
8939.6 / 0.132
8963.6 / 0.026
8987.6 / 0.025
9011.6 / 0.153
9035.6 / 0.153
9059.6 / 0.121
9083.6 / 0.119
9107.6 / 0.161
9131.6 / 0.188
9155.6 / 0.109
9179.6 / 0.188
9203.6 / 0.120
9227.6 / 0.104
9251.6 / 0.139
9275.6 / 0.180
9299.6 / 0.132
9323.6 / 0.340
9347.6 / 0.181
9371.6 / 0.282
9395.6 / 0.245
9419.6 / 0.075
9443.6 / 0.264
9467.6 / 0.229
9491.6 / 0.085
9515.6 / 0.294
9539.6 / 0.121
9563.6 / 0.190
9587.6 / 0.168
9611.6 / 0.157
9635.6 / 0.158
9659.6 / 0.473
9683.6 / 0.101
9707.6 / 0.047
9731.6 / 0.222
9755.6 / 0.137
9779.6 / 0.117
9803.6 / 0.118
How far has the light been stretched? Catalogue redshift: 0.93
